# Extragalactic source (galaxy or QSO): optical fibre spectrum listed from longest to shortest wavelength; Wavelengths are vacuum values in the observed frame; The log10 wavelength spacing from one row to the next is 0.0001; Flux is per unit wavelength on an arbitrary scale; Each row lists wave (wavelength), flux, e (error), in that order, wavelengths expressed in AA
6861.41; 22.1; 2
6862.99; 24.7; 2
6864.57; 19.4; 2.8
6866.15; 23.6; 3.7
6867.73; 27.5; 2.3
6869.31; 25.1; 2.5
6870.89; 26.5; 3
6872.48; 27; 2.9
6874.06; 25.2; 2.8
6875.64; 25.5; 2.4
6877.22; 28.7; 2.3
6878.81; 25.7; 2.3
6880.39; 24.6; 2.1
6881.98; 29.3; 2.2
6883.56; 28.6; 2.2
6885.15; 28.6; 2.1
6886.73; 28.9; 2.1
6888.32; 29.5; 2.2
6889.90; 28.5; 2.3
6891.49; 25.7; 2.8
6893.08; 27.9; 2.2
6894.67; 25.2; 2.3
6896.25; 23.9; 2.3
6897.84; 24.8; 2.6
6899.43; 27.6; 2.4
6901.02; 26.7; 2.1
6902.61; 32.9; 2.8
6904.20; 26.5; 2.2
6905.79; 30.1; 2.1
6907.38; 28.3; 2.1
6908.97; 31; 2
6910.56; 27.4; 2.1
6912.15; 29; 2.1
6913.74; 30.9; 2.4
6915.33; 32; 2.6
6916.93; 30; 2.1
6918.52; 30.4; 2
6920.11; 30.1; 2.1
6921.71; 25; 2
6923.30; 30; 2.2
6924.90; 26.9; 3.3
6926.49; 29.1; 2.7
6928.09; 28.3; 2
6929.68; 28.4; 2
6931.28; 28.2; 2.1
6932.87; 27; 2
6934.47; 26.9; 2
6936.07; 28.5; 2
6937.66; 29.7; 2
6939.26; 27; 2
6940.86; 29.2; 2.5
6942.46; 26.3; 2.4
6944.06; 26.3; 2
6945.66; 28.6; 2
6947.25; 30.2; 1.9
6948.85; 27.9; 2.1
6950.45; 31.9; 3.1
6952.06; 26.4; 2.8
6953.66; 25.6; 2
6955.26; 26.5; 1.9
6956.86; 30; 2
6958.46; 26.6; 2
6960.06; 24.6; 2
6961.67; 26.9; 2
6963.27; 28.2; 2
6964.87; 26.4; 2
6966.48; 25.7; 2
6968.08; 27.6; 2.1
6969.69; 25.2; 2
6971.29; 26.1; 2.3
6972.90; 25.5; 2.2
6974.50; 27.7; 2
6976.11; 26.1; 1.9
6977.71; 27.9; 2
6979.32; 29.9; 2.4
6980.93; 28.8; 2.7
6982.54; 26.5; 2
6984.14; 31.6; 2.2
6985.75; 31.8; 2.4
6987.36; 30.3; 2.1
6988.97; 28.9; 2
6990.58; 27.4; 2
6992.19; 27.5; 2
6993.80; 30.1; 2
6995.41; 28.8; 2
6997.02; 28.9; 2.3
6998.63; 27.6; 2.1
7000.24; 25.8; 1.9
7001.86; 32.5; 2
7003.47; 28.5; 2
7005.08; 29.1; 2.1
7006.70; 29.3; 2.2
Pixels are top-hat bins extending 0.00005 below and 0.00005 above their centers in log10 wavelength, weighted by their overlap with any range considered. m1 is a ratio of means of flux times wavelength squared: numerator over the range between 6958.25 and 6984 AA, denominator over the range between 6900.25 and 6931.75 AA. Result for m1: 0.9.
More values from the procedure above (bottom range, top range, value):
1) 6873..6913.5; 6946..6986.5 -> 1.02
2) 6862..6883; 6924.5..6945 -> 1.11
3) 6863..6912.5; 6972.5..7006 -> 1.09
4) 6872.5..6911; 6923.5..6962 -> 1.03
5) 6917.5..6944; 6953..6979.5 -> 0.96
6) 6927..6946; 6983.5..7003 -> 1.07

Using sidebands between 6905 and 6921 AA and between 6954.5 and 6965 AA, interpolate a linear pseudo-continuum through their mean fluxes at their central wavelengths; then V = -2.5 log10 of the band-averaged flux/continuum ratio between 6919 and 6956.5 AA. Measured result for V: 0.01 mag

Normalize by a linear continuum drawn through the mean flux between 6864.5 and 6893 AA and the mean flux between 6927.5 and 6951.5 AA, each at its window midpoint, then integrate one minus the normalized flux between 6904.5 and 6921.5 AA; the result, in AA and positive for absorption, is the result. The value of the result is -1.3 AA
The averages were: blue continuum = 26.8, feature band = 29.6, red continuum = 28.3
